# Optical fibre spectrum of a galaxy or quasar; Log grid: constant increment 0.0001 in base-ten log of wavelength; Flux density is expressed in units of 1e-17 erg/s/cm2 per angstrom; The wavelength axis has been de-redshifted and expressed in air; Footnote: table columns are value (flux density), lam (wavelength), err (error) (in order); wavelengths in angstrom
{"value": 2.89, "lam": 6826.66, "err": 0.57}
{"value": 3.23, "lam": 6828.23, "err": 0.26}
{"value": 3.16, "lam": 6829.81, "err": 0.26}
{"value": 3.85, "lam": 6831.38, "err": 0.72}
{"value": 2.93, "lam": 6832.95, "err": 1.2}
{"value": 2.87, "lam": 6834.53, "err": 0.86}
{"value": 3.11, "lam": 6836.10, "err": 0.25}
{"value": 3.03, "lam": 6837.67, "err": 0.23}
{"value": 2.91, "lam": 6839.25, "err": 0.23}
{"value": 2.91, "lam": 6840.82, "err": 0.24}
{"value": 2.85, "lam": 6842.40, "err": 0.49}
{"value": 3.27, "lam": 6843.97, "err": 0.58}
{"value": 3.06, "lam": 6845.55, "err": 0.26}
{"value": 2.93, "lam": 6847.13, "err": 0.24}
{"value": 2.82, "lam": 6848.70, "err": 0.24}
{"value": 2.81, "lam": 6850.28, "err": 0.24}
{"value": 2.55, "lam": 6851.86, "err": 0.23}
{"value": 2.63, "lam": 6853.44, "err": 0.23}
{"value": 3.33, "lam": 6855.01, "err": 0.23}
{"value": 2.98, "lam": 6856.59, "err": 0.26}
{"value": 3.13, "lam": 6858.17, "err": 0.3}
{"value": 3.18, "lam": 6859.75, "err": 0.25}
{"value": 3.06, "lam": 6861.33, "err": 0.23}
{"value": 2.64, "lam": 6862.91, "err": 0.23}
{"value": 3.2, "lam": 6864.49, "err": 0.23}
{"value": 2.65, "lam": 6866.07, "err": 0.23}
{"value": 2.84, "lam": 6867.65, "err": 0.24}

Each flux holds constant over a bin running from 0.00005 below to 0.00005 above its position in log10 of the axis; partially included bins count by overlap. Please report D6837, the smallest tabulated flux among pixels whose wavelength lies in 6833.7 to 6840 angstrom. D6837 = 2.87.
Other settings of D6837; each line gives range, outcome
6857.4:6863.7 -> 2.64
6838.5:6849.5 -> 2.82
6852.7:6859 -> 2.63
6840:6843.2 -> 2.85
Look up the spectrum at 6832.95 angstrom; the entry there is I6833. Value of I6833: 2.93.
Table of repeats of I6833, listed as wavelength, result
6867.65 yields 2.84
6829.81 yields 3.16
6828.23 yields 3.23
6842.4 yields 2.85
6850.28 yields 2.81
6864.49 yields 3.2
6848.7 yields 2.82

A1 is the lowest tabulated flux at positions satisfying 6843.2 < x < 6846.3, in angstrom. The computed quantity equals 3.06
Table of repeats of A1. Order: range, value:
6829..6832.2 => 3.16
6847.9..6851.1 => 2.81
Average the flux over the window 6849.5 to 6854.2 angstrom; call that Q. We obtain 2.66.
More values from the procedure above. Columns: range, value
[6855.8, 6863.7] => 3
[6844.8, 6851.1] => 2.9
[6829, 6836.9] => 3.18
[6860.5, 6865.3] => 2.97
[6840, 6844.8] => 3.01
